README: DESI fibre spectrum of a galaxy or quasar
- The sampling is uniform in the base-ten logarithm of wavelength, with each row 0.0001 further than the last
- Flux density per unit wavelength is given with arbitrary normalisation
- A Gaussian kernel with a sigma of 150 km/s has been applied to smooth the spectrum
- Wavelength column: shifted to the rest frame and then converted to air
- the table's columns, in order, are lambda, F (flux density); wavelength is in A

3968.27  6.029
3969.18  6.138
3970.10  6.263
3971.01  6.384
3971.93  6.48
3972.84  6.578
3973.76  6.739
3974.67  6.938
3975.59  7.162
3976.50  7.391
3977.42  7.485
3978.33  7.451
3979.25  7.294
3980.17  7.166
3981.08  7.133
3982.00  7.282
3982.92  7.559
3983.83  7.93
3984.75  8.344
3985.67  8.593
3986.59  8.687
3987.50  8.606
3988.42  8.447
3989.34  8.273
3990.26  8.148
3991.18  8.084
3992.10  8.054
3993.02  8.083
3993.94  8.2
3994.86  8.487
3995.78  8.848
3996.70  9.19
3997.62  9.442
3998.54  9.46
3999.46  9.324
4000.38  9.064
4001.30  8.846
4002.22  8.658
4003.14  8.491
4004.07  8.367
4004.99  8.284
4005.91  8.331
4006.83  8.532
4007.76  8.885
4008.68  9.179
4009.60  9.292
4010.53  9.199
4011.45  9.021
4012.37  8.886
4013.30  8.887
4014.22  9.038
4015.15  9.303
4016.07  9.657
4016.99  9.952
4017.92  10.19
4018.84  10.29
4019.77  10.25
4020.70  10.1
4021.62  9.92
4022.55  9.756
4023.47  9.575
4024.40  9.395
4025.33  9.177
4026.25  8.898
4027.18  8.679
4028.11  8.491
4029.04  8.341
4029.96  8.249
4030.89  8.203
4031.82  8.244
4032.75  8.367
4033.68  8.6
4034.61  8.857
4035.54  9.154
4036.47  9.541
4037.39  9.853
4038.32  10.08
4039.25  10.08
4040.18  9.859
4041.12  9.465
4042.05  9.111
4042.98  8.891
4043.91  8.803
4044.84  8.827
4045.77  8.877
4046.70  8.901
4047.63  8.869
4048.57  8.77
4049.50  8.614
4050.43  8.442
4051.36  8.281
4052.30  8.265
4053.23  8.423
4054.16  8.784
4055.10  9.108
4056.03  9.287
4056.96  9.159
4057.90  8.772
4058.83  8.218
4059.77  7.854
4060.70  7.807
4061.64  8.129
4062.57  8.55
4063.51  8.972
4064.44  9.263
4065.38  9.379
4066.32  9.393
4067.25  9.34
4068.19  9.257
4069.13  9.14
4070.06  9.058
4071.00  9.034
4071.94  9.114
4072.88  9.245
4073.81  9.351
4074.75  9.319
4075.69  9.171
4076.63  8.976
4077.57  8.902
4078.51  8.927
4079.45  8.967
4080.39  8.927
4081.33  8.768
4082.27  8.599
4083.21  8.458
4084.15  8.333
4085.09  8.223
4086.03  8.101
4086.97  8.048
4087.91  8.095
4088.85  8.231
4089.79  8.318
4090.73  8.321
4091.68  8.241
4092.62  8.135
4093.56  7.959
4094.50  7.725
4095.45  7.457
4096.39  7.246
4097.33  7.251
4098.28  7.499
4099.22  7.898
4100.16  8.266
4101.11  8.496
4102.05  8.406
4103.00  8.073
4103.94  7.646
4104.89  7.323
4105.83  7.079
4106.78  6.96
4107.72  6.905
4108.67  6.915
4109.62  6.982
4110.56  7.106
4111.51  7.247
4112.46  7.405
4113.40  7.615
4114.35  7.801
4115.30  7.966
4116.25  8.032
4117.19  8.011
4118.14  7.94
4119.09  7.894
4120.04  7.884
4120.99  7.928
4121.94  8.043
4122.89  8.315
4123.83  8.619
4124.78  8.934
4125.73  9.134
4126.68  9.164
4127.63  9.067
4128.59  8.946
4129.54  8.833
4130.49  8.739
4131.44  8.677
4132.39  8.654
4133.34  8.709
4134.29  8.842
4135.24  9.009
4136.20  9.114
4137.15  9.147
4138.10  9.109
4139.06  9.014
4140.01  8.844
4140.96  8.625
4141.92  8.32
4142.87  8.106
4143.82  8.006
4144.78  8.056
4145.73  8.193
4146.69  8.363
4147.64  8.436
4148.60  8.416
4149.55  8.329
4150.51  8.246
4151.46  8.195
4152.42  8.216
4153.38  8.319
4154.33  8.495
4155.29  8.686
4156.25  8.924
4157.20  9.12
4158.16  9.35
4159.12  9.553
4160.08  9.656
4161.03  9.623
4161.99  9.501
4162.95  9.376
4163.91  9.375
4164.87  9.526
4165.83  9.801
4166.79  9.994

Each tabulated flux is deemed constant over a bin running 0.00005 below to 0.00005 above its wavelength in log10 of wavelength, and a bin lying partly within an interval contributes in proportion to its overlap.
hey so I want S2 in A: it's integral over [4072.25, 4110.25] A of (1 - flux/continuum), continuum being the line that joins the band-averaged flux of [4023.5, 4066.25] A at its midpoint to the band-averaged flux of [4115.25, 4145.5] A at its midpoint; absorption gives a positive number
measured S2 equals 2.42 A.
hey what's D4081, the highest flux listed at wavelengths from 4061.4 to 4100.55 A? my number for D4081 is 9.393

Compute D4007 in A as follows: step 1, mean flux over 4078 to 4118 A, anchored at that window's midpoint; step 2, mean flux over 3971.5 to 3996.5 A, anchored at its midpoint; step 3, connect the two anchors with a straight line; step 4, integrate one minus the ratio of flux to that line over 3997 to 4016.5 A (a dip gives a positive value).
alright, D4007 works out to -2.9 A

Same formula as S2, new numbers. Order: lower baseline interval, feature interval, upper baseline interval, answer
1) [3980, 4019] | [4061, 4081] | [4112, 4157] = -1.1 A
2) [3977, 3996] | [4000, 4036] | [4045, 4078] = -2.9 A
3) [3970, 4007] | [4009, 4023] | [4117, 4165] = -2.5 A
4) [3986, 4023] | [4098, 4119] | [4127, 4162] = 2.8 A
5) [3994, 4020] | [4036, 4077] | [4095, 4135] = -1.9 A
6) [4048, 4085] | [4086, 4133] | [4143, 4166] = 4.4 A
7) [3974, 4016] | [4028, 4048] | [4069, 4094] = -1.1 A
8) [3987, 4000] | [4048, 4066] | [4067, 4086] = 0.4 A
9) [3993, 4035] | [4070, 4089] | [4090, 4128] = -1.2 A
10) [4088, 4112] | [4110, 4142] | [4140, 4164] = -0.9 A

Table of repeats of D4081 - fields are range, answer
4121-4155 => 9.164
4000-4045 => 10.29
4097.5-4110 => 8.496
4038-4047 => 10.08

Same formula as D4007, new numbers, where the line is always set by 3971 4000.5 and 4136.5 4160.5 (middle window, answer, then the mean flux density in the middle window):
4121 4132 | -0.3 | 8.74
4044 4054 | -0.5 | 8.64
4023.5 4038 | -1.2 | 8.84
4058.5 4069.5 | -0.7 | 8.77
